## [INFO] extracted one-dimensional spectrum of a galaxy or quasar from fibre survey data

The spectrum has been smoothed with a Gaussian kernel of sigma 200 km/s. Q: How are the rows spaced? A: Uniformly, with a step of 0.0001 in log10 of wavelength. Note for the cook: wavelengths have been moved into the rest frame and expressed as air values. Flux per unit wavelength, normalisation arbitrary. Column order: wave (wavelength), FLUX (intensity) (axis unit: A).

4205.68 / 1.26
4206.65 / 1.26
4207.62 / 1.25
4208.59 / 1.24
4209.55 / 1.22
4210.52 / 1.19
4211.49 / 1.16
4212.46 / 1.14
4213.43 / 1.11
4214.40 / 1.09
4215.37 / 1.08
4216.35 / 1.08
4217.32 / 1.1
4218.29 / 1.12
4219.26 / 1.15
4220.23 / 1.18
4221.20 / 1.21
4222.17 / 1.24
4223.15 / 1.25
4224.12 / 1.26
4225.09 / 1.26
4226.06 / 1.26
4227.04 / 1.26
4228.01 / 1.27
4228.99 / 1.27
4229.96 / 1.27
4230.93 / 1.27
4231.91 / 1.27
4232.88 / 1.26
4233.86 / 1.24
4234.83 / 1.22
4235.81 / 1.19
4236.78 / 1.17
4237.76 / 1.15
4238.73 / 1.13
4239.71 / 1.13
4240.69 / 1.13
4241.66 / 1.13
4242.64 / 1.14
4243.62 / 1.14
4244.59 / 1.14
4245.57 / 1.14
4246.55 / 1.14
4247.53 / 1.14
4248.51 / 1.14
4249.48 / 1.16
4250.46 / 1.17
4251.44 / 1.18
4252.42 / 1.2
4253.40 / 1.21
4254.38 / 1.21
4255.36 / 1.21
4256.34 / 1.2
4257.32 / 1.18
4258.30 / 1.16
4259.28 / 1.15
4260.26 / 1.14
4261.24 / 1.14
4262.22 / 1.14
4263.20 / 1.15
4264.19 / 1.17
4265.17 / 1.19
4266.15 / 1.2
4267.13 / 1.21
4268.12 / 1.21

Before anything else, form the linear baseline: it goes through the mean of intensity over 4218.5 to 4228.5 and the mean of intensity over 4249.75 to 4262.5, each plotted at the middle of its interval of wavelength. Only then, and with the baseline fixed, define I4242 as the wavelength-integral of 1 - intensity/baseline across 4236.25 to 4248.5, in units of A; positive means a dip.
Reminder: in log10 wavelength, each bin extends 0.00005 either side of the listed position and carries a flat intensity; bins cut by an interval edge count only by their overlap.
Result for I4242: 0.6 A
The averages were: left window 1.23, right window 1.18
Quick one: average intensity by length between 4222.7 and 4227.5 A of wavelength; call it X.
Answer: 1.26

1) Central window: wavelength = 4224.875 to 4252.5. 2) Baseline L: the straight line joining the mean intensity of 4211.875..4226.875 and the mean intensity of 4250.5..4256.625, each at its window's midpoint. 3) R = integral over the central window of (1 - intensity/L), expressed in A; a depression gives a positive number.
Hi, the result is -0.12 A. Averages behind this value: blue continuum 1.17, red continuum 1.2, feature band 1.19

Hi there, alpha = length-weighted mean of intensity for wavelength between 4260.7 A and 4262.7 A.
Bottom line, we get 1.14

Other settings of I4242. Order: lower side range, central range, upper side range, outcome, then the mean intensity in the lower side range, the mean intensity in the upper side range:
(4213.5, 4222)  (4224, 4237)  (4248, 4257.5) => -1.12 A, 1.13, 1.19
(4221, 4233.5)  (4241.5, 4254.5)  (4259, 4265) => 0.37 A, 1.26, 1.15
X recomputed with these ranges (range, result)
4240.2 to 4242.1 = 1.13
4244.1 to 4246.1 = 1.14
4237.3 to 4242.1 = 1.14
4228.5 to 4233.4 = 1.27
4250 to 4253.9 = 1.19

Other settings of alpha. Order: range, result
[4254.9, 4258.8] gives 1.19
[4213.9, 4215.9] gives 1.08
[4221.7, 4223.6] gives 1.24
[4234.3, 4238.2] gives 1.18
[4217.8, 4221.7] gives 1.17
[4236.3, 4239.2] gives 1.15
